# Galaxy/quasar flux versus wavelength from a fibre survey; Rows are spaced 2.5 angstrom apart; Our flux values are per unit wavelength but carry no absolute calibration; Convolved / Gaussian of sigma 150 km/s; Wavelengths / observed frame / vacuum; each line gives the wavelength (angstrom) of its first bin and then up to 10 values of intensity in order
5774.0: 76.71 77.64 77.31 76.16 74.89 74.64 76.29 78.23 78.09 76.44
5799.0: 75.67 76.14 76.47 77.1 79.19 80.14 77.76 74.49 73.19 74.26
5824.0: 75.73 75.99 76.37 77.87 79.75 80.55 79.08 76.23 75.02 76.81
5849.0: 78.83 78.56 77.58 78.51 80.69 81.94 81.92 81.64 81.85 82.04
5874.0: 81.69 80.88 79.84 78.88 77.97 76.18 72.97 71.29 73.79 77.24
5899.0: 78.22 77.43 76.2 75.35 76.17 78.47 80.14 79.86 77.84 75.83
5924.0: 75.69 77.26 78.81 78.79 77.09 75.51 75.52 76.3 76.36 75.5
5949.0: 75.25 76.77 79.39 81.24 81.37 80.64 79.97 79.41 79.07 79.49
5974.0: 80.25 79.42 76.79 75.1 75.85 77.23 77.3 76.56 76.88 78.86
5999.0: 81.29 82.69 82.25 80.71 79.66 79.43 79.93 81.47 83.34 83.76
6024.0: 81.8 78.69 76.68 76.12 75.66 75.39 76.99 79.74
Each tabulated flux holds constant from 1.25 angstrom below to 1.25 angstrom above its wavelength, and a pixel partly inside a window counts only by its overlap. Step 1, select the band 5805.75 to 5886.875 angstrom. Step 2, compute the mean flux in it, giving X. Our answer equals 78.5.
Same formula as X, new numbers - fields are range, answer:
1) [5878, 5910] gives 76.2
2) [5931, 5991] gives 77.9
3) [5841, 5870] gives 79.2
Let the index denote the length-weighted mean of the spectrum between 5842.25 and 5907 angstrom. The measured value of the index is 78.2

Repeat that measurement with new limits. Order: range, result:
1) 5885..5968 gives 77.2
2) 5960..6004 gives 78.8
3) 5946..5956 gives 77.2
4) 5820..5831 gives 75.7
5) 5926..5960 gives 77.5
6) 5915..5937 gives 77.5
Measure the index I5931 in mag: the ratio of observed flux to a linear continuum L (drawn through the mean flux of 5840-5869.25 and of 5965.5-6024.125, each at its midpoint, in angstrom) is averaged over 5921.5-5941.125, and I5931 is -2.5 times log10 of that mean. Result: 0.034 mag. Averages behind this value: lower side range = 79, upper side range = 79.5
